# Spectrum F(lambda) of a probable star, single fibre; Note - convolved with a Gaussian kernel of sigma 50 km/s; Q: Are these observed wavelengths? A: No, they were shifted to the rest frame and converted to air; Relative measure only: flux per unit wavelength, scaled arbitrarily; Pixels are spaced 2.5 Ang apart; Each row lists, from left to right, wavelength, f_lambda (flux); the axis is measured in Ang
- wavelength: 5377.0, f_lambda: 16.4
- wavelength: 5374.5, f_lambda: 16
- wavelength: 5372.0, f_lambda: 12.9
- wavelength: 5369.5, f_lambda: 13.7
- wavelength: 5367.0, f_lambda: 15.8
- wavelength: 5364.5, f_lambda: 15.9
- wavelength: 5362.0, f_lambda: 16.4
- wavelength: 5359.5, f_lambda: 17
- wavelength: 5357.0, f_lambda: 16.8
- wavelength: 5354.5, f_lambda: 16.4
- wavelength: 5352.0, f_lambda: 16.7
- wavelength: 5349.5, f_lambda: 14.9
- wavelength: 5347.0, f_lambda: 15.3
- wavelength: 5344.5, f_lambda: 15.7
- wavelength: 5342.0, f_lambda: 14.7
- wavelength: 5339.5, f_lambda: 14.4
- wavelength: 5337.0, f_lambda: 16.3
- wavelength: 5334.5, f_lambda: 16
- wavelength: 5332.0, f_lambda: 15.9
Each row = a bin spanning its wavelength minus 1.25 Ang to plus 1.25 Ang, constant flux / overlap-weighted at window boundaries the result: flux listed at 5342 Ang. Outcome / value 14.7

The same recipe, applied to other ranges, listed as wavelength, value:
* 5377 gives 16.4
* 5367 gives 15.8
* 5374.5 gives 16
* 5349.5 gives 14.9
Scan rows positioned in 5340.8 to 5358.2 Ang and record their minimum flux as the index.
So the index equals 14.7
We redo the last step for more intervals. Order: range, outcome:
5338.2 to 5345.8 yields 14.4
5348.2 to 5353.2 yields 14.9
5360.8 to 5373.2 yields 12.9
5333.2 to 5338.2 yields 16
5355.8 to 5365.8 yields 15.9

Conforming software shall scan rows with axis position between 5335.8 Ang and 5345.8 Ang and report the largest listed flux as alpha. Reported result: 16.3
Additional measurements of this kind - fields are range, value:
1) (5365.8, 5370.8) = 15.8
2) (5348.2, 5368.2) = 17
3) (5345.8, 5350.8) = 15.3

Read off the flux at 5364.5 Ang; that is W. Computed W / 15.9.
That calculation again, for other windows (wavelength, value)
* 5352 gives 16.7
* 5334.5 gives 16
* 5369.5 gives 13.7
